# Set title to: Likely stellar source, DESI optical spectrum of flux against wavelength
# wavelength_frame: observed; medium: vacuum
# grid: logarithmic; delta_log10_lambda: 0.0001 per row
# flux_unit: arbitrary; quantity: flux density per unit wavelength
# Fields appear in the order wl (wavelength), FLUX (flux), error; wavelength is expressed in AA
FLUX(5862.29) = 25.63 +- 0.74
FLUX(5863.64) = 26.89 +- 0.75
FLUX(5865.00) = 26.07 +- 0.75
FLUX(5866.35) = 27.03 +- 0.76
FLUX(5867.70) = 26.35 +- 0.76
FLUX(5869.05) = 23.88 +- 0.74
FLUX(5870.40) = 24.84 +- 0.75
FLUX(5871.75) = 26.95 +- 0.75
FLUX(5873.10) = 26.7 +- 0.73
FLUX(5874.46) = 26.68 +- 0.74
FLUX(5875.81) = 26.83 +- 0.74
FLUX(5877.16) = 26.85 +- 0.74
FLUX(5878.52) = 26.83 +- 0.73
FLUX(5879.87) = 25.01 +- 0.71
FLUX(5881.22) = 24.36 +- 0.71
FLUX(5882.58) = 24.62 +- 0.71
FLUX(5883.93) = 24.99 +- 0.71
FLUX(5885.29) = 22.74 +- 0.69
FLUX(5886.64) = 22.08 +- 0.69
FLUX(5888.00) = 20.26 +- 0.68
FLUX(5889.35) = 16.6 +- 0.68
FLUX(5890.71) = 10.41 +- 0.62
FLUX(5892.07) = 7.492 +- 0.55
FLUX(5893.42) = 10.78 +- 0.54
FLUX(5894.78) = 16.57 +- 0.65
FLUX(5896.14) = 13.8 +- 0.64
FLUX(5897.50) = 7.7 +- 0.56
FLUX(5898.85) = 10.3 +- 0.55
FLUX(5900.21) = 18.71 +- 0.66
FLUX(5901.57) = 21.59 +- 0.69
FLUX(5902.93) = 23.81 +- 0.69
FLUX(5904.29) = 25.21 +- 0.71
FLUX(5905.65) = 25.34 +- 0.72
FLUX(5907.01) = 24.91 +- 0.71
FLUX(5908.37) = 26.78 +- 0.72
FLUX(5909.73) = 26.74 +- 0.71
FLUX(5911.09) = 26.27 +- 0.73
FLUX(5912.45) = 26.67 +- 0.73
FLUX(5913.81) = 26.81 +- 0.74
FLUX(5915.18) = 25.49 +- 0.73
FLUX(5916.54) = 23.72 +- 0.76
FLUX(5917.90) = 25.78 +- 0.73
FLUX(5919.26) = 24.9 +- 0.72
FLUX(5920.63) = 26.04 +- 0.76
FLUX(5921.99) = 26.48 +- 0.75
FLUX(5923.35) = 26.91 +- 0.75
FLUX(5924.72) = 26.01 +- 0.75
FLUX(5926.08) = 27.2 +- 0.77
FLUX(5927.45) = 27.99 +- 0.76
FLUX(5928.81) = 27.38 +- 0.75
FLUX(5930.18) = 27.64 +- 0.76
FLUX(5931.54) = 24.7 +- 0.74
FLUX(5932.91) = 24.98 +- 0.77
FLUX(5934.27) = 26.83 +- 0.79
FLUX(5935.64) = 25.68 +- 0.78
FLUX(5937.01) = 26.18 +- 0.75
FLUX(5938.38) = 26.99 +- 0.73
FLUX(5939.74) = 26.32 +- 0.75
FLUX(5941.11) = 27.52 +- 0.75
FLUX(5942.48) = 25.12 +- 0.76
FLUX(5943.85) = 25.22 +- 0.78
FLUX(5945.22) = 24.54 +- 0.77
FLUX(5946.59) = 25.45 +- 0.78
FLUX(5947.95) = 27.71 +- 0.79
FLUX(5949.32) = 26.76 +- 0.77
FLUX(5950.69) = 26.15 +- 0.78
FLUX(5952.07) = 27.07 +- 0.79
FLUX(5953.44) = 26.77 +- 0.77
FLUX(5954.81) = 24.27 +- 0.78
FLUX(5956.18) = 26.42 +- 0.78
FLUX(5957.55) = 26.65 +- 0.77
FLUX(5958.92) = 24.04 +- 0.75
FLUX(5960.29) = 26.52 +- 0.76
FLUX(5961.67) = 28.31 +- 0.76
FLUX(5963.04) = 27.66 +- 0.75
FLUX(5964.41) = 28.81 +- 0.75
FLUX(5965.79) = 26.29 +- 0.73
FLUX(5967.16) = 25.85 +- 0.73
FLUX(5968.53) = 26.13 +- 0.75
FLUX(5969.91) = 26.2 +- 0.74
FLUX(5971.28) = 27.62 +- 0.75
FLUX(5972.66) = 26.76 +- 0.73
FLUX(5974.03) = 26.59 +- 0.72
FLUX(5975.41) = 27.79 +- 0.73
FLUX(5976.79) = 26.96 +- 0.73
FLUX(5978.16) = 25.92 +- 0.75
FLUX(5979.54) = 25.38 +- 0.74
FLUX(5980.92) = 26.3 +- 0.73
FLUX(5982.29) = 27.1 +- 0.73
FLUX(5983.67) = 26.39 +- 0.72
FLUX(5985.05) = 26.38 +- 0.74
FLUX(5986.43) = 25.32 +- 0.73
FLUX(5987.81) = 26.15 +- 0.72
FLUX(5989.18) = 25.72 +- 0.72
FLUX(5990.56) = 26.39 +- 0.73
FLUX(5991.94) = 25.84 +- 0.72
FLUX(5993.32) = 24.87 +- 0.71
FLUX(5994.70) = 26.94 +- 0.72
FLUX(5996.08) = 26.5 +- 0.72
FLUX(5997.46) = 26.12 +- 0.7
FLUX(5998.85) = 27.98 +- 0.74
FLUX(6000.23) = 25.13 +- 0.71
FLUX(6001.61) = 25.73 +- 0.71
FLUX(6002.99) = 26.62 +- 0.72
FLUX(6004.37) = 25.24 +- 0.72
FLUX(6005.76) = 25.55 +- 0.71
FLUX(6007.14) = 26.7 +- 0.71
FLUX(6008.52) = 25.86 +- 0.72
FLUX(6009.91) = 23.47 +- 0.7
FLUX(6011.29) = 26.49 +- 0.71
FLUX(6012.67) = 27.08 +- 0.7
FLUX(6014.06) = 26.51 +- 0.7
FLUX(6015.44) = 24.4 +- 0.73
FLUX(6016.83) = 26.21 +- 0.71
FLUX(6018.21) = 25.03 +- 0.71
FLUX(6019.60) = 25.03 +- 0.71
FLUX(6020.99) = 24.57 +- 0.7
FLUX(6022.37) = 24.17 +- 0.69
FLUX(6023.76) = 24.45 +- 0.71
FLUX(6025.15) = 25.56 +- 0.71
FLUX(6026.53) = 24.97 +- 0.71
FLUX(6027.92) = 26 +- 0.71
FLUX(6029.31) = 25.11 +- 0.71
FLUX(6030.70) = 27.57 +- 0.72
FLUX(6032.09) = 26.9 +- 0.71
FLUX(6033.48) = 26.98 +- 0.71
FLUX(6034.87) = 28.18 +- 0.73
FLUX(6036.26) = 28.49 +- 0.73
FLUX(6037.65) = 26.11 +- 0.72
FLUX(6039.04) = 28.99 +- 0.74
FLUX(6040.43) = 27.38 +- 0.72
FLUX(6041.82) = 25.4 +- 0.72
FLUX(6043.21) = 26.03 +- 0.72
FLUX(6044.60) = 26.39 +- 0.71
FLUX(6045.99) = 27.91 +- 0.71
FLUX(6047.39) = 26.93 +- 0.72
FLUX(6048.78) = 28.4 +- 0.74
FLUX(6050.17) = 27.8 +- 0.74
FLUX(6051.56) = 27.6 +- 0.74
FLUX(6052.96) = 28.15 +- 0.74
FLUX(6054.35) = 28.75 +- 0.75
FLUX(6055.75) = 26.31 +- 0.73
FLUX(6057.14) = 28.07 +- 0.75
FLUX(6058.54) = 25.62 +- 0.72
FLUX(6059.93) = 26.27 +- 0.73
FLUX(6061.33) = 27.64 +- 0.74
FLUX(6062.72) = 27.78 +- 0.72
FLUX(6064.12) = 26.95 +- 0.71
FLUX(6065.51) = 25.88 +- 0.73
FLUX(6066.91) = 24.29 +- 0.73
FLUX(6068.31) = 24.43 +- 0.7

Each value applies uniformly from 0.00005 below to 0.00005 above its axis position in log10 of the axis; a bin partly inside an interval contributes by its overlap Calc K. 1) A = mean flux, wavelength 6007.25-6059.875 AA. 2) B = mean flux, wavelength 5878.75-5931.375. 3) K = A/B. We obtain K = 1.18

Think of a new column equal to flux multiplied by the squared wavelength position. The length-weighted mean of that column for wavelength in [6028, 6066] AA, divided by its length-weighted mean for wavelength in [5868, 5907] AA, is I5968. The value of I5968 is 1.37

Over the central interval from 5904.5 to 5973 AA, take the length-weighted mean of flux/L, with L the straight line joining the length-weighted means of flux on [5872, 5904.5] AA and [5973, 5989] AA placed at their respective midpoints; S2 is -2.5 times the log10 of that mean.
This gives -0.12 mag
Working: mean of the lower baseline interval 20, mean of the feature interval 26.3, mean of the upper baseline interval 26.4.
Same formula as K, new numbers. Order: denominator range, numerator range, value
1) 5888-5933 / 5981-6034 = 1.17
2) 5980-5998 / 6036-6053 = 1.04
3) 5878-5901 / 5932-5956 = 1.47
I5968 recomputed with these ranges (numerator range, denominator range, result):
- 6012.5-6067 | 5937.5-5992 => 1.03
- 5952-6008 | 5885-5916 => 1.36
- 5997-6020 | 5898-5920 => 1.12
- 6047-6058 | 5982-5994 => 1.09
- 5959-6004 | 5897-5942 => 1.09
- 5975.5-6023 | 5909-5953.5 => 1.01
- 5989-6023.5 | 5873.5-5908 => 1.32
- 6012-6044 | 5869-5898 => 1.32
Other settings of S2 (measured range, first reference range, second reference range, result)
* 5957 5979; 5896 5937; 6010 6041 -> -0.067 mag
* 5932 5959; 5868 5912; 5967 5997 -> -0.071 mag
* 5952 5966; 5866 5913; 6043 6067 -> -0.109 mag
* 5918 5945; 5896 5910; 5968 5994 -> -0.163 mag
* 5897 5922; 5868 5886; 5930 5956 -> 0.107 mag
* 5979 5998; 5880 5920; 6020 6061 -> -0.066 mag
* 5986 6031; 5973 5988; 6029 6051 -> 0.044 mag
